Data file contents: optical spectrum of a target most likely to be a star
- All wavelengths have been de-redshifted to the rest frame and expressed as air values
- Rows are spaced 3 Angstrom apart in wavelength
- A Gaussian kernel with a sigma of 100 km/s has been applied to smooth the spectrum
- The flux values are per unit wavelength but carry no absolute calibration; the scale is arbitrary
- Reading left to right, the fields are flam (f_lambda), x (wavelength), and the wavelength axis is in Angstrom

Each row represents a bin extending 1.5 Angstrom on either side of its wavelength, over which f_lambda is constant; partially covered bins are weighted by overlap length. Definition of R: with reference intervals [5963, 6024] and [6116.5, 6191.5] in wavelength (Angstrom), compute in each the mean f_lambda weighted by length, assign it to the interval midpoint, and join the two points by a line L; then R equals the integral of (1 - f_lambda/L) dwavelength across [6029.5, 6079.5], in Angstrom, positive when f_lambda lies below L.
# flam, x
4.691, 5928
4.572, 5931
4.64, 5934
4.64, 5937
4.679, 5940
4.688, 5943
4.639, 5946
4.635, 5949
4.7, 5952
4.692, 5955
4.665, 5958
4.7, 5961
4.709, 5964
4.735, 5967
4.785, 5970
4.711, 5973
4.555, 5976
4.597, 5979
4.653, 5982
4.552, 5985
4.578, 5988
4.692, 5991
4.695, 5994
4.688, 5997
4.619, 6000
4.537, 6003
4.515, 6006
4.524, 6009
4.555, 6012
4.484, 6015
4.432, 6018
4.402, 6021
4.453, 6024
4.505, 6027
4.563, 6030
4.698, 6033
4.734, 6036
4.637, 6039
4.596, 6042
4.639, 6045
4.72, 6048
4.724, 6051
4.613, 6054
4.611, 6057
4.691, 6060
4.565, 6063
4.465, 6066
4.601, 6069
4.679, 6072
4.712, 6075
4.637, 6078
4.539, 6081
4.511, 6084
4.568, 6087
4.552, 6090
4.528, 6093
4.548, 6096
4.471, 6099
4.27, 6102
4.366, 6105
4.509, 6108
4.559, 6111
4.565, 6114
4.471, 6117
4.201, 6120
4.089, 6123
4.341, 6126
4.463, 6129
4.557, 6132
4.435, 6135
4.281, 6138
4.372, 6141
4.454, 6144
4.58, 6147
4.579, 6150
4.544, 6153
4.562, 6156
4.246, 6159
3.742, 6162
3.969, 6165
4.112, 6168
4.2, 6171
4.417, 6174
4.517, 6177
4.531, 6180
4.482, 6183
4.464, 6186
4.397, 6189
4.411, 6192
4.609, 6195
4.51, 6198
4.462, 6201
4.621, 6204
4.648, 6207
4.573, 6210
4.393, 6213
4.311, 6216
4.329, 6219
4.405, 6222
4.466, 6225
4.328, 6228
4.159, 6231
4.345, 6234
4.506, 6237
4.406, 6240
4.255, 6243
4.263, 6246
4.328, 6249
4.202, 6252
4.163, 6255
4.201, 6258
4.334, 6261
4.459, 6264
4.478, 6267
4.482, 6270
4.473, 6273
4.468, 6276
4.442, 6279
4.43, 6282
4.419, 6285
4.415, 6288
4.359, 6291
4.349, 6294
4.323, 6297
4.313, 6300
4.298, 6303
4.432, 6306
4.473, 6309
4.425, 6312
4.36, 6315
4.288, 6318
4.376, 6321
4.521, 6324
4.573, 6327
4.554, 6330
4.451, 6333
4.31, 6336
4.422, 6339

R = -1.5 Angstrom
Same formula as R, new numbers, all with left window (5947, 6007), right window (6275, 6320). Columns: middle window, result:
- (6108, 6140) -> 0.9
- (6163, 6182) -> 0.9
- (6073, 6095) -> -0.1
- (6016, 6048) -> 0.2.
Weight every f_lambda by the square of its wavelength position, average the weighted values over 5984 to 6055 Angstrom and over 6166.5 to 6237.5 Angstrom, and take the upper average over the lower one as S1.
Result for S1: 1.02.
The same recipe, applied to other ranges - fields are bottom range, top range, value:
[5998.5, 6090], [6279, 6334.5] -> 1.05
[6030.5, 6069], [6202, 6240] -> 1.01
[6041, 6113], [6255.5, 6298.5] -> 1.03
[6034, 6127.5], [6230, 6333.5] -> 1.03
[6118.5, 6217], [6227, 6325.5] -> 1.03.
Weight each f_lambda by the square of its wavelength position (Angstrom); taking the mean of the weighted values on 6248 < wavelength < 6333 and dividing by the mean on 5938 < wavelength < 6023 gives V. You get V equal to 1.05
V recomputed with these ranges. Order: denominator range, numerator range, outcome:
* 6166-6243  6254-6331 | 1.02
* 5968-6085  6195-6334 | 1.03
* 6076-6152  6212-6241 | 1.01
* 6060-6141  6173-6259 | 1.02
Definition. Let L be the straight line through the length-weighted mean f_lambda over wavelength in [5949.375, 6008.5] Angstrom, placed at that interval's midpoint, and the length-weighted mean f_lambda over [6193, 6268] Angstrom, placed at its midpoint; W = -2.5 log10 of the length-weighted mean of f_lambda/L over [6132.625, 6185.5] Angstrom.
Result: 0.03 mag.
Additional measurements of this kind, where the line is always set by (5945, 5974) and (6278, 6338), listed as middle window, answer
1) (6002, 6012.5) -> 0.030 mag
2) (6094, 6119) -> 0.026 mag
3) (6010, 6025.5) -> 0.043 mag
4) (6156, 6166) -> 0.115 mag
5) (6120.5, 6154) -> 0.032 mag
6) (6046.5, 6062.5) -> -0.011 mag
